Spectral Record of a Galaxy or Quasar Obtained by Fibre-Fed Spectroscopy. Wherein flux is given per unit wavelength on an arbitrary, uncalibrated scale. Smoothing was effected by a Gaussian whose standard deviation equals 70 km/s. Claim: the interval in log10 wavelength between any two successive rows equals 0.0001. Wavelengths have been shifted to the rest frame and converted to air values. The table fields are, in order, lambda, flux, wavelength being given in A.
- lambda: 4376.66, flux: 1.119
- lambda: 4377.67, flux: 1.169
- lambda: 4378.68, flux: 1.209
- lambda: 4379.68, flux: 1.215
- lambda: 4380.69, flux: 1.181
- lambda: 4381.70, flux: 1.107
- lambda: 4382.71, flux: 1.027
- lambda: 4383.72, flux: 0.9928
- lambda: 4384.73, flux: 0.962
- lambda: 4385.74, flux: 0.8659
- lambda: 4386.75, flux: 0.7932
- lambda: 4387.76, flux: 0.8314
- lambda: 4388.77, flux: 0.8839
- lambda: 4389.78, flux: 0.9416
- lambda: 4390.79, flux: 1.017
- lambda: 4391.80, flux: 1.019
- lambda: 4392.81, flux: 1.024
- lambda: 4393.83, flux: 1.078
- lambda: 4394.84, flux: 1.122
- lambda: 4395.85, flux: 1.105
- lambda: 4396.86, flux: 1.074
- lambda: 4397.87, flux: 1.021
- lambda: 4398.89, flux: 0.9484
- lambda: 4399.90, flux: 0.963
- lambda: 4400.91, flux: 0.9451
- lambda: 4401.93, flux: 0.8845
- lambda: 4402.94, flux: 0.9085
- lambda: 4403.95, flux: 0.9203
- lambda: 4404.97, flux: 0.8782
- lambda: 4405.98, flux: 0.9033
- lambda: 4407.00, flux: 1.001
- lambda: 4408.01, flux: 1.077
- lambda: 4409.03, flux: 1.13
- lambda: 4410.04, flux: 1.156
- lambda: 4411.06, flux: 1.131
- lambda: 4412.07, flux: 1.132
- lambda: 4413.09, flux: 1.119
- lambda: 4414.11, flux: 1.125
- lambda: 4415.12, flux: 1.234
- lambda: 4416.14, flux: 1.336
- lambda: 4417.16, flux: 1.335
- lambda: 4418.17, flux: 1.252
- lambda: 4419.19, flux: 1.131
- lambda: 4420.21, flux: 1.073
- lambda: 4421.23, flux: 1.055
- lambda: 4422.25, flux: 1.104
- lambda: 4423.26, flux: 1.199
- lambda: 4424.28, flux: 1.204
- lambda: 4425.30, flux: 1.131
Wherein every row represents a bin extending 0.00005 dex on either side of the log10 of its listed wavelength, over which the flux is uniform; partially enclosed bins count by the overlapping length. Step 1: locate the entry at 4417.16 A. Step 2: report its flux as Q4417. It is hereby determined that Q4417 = 1.335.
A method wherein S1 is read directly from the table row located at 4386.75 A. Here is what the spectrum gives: 0.7932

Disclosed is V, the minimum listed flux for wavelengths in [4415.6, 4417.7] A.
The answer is 1.335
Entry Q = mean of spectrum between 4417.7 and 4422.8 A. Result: 1.12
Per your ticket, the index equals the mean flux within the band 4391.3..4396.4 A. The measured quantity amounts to 1.07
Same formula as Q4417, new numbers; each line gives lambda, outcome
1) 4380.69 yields 1.181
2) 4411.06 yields 1.131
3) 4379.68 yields 1.215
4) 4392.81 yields 1.024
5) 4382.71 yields 1.027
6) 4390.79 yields 1.017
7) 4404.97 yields 0.8782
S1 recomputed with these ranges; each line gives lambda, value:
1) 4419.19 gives 1.131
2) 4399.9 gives 0.963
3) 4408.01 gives 1.077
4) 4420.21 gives 1.073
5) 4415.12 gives 1.234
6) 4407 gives 1.001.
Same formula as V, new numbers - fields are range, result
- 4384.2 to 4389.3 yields 0.7932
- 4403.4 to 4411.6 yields 0.8782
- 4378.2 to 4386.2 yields 0.8659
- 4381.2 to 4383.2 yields 1.027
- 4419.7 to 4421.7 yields 1.055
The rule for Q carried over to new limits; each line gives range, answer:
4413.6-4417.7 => 1.26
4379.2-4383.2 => 1.13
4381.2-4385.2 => 1.02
